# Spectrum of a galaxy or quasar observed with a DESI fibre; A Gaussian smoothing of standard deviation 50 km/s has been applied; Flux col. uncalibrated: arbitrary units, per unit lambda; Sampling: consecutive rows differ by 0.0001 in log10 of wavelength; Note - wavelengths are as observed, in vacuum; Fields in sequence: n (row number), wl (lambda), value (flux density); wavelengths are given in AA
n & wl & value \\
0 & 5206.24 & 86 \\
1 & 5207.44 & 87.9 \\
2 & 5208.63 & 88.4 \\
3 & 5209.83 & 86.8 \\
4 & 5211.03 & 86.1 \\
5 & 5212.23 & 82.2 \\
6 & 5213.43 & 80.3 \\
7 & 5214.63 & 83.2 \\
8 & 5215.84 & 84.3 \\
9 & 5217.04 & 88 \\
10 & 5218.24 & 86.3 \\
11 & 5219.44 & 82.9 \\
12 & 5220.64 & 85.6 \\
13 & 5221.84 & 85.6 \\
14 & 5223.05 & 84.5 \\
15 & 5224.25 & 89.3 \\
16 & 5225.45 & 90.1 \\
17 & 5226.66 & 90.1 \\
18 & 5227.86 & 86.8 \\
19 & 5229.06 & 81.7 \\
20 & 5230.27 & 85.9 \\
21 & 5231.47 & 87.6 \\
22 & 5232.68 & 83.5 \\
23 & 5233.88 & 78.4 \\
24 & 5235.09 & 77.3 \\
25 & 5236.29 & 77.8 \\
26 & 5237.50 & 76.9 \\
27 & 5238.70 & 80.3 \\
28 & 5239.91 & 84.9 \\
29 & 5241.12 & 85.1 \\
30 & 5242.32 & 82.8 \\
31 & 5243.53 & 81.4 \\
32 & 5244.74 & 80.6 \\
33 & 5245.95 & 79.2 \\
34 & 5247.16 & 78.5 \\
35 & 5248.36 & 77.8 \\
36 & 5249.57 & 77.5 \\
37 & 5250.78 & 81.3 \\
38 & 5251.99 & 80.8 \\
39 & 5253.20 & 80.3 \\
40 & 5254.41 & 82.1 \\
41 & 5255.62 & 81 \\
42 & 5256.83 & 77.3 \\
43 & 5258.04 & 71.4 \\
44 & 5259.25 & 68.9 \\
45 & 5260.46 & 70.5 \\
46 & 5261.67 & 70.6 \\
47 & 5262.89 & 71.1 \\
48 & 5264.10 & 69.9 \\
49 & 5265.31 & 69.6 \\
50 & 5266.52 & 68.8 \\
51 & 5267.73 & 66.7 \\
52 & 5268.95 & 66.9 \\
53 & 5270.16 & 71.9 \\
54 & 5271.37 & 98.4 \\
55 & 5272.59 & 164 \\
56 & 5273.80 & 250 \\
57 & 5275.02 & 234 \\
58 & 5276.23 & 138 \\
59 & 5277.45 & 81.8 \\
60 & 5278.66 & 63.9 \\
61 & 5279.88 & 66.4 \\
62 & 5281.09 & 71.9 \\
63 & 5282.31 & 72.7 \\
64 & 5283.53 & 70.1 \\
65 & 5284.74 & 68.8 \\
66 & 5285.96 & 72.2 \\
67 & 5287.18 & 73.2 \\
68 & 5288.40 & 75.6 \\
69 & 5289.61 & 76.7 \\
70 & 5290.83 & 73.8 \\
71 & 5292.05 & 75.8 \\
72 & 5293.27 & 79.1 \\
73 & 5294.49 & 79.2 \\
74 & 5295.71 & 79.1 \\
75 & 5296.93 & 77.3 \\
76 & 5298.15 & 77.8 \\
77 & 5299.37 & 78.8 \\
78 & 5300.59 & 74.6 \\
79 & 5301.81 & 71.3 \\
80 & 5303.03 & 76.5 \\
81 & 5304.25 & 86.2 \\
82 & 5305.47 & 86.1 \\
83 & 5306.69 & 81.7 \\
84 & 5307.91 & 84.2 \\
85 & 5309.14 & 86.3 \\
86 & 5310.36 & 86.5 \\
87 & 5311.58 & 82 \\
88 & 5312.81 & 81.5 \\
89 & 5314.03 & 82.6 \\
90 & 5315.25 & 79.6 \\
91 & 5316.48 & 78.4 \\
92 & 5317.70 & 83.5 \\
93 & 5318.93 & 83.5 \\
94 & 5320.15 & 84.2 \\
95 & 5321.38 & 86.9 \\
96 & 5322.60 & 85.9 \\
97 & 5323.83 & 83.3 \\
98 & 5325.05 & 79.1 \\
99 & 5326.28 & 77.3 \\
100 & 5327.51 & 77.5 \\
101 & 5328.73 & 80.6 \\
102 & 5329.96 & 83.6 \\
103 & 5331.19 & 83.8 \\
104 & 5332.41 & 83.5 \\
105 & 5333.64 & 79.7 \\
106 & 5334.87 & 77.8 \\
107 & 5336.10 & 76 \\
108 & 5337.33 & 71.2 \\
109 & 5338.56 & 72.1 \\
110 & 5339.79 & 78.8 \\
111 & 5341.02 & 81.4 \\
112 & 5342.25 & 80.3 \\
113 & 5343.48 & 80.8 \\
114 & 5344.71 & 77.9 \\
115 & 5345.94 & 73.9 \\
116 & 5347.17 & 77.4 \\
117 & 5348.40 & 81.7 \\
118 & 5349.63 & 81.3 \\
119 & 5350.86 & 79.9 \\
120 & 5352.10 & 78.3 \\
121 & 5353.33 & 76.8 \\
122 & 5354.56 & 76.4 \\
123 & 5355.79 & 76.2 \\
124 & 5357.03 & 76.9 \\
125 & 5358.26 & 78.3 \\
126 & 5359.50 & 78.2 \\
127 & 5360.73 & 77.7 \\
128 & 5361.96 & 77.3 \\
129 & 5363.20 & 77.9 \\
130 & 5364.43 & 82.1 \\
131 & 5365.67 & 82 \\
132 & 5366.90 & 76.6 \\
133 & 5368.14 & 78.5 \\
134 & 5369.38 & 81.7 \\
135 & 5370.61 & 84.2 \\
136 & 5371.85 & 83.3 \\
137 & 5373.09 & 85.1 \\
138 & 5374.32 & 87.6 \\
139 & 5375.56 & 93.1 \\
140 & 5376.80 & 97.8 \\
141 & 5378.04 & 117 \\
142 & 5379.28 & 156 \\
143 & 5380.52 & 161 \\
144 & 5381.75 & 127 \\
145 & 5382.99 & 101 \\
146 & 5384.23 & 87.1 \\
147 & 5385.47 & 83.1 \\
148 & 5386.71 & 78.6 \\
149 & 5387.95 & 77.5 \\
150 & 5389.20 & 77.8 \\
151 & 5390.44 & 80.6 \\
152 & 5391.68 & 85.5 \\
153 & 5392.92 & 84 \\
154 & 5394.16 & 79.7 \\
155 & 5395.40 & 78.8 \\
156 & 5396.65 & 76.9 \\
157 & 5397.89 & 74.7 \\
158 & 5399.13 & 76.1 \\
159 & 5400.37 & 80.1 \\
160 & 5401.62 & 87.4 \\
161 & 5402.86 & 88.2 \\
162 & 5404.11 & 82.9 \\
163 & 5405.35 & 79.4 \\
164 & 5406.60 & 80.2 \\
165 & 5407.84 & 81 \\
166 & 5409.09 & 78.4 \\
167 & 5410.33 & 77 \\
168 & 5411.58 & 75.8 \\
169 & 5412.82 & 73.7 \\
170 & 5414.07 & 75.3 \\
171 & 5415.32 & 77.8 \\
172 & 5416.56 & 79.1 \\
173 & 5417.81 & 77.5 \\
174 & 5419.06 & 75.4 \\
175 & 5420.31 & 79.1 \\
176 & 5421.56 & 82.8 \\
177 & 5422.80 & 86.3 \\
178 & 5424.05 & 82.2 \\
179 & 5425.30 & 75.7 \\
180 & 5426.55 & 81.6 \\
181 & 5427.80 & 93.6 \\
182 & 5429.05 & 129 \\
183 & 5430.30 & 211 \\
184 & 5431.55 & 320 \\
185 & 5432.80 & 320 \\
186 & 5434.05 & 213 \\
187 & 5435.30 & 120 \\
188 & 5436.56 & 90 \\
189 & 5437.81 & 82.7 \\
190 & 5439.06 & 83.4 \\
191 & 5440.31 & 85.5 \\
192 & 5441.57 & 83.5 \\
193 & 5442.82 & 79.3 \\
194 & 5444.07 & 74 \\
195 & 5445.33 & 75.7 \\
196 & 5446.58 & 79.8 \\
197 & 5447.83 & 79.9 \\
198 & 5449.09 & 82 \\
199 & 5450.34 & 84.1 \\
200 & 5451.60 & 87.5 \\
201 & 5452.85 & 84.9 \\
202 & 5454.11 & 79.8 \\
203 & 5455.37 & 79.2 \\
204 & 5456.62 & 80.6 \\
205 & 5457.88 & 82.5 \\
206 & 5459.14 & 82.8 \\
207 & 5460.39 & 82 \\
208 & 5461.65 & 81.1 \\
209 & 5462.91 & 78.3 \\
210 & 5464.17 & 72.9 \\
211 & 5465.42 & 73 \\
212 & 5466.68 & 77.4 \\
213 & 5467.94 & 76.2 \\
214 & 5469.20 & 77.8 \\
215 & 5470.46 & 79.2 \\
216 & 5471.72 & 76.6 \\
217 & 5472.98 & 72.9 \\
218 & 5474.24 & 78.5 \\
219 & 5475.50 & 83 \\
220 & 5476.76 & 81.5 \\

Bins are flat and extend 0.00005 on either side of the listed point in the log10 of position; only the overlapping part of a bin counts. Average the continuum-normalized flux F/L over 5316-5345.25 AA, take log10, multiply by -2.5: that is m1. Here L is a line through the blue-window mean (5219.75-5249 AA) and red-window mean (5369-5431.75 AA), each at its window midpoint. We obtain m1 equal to 0.11 mag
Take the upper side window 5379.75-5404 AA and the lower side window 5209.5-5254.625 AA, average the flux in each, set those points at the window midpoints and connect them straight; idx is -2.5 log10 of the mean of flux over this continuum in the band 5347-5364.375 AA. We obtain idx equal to 0.121 mag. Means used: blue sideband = 83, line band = 78.3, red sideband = 89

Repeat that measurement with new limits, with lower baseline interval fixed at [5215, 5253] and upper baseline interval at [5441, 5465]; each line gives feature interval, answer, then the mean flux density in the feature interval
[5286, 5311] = 0.05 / 78.8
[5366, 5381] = -0.22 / 99.2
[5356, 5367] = 0.04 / 78.6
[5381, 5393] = -0.10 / 89.3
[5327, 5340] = 0.04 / 78.6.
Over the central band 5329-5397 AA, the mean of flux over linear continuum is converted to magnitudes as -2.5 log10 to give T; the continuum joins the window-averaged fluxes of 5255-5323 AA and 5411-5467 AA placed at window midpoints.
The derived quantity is 0.09 mag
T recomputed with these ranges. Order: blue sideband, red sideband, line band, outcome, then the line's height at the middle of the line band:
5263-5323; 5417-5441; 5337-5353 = 0.285 mag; 102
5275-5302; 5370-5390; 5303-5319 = 0.033 mag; 85.5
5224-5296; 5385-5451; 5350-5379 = 0.112 mag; 92.6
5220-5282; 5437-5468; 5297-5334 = 0.052 mag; 85.5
